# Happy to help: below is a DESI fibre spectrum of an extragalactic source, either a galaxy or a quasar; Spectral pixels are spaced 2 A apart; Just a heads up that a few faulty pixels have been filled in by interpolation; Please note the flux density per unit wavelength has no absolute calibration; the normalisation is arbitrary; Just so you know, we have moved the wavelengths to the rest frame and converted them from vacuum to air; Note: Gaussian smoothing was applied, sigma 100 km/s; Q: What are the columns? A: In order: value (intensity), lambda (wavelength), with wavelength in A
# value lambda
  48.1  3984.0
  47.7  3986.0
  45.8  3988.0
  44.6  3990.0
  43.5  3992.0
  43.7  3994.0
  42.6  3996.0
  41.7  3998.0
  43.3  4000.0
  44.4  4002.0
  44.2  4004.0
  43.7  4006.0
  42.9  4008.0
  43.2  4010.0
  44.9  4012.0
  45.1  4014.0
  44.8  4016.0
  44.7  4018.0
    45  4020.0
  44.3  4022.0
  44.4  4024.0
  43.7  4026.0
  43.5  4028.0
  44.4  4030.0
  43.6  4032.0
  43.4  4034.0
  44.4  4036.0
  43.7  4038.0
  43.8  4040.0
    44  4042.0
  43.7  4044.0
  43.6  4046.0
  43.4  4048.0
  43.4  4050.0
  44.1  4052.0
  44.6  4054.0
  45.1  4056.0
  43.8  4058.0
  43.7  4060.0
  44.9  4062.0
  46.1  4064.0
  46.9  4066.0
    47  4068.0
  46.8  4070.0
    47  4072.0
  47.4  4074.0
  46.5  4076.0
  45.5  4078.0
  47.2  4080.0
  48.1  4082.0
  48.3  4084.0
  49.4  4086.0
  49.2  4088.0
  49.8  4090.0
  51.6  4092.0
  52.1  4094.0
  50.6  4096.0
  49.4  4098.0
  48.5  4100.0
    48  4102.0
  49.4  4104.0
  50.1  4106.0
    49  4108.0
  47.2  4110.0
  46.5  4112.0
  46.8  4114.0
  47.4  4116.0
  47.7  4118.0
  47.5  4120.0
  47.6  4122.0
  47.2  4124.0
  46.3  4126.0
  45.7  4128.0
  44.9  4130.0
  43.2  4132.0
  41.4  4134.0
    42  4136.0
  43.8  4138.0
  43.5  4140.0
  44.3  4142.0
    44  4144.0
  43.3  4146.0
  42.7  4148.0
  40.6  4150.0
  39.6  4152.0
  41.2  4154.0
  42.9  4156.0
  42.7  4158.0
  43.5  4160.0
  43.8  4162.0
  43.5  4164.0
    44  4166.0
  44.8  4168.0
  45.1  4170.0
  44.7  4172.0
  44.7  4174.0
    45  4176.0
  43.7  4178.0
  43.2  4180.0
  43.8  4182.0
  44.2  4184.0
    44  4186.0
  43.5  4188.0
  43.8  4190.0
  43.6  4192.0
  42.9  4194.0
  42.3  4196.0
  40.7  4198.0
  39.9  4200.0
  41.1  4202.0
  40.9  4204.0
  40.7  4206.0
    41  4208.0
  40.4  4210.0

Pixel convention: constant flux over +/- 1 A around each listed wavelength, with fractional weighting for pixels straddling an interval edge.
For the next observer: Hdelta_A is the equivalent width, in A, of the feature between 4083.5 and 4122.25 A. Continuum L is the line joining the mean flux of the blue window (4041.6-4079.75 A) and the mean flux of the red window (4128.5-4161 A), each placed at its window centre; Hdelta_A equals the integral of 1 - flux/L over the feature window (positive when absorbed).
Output -4.3 A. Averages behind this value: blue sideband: 45.2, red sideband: 42.8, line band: 48.8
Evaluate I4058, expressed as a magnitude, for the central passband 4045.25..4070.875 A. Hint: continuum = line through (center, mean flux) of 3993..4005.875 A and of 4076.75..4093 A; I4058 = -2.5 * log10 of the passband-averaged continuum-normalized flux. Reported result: 0.05 mag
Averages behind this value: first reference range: 43.3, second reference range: 48.6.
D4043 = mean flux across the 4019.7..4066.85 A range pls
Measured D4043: 44.2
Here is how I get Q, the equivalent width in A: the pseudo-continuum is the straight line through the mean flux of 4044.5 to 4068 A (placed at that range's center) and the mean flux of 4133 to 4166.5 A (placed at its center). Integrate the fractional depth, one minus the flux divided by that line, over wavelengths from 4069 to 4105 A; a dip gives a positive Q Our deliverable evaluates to -3.8 A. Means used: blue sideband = 44.6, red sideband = 42.7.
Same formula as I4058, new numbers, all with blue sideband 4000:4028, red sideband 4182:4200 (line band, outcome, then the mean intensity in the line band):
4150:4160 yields 0.039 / 41.7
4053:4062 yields -0.012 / 44.4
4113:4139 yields -0.051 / 45.5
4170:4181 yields -0.031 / 44.3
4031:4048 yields 0.007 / 43.8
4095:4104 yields -0.130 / 49.2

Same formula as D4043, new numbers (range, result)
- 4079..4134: 48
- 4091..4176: 45.5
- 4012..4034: 44.3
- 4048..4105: 47.2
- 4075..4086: 47.3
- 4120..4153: 43.9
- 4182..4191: 43.9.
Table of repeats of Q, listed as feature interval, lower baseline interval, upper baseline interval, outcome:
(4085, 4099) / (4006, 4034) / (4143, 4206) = -2.1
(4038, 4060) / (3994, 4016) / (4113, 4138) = 0.2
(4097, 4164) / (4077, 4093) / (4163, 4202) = 1.6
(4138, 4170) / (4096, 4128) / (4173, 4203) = 1.5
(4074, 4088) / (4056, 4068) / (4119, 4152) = -0.8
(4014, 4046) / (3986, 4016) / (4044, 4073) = 0.3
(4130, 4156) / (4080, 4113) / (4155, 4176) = 1.8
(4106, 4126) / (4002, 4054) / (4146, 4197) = -1.8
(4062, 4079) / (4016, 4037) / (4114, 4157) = -0.9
